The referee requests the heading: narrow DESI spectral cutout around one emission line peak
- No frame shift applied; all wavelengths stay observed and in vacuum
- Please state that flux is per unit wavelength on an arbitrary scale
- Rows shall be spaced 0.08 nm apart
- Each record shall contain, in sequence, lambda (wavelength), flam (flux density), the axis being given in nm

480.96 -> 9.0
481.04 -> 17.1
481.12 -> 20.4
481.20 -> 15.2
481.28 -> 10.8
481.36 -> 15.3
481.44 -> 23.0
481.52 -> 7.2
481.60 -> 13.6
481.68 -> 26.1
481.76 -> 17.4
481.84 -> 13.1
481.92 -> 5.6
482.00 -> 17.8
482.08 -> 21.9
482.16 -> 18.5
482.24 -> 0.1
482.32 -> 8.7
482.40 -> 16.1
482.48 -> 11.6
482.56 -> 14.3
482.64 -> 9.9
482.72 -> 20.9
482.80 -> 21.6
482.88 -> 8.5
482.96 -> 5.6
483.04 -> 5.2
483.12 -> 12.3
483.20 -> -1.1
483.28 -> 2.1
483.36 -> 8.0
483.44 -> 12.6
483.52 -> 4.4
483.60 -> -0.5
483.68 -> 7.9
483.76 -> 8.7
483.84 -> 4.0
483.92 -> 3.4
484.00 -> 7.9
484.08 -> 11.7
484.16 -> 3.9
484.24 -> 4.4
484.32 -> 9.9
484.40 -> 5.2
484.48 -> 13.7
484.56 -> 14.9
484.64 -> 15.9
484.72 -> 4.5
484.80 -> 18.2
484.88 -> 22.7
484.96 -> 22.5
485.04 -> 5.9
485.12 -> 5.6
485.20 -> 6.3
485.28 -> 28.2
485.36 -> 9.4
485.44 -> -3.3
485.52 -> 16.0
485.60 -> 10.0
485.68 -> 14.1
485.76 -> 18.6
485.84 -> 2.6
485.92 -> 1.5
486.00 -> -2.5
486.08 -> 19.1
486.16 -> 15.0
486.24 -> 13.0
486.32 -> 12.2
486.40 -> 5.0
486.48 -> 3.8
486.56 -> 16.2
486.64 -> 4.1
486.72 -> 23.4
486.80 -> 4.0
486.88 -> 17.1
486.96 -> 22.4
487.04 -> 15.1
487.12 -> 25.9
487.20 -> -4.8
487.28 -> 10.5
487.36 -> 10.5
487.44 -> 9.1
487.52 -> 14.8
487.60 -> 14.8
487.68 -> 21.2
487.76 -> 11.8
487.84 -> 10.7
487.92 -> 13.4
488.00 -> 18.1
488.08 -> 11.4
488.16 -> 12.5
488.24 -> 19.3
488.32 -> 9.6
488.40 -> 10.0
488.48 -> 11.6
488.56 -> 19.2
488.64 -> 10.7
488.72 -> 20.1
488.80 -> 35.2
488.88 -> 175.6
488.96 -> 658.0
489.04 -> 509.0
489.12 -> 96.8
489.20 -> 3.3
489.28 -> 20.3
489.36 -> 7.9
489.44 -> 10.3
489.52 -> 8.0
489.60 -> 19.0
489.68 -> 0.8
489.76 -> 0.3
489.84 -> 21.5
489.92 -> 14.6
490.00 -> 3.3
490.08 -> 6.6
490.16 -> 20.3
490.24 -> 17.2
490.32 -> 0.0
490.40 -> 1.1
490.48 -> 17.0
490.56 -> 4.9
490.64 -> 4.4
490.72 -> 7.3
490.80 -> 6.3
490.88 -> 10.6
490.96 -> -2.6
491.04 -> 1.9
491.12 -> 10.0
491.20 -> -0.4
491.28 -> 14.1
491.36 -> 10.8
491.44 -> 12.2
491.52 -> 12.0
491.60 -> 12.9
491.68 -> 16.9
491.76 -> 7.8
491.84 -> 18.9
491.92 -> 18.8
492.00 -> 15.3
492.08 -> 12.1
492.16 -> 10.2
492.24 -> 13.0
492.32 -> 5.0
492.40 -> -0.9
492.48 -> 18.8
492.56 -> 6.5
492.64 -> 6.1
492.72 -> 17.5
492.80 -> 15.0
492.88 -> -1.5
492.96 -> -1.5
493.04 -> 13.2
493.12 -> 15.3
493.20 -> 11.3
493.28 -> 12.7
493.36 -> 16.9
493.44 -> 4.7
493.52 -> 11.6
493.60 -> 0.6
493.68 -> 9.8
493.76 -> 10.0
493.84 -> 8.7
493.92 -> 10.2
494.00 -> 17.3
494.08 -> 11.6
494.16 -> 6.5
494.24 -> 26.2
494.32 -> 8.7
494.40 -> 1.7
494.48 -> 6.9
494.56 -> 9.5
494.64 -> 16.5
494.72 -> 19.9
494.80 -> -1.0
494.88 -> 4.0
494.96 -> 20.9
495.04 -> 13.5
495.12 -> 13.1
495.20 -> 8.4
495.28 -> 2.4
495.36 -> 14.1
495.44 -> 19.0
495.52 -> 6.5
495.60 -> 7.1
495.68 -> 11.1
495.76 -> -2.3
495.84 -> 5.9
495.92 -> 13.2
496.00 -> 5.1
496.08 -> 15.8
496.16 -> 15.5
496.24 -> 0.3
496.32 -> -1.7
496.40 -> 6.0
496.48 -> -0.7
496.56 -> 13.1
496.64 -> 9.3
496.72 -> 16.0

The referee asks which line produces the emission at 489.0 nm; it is H-beta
